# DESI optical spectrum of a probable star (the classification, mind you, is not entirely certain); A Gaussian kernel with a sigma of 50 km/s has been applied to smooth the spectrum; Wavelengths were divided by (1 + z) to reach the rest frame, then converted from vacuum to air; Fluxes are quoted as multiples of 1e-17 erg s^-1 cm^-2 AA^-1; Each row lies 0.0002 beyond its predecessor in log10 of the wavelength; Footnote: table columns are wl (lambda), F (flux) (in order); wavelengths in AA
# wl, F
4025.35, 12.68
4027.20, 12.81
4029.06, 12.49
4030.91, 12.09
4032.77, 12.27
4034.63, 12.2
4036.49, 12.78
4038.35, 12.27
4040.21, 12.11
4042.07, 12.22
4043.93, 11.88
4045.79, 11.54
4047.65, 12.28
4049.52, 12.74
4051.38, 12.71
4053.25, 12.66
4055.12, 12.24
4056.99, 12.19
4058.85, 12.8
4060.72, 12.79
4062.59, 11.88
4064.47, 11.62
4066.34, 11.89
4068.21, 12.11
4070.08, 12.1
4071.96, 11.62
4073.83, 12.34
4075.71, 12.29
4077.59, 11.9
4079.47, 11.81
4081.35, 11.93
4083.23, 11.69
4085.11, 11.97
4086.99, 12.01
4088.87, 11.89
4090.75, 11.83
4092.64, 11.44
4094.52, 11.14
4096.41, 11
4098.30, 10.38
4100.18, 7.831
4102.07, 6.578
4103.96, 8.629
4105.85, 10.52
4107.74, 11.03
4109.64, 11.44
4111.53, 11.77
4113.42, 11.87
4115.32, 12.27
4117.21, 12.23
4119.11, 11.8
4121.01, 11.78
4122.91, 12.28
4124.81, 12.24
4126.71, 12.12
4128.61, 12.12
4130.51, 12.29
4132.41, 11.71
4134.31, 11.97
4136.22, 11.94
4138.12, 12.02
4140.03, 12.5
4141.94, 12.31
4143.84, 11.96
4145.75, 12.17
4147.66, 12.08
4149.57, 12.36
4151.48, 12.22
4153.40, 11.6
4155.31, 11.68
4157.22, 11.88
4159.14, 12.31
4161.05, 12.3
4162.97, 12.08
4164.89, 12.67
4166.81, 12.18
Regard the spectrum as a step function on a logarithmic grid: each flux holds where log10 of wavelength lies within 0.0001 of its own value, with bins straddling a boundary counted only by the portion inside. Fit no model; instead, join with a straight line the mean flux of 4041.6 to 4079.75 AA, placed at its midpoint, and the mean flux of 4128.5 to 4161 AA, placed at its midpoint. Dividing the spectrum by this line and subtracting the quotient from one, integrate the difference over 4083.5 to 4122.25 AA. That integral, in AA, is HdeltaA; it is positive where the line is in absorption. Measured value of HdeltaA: 3.6 AA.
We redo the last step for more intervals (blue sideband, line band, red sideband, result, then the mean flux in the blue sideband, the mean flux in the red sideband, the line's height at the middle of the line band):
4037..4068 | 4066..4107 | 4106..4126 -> 3.1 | 12.2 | 11.8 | 12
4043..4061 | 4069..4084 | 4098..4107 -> -1.9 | 12.4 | 8.73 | 10.6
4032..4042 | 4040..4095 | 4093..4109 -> -5.0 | 12.3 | 9.74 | 11.1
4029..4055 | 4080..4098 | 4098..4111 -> -2.5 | 12.3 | 9.52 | 10.2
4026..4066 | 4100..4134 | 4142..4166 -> 2.6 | 12.3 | 12.1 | 12.2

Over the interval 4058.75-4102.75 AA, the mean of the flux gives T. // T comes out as 11.5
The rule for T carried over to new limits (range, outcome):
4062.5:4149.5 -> 11.6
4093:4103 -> 9.51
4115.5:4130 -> 12.1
